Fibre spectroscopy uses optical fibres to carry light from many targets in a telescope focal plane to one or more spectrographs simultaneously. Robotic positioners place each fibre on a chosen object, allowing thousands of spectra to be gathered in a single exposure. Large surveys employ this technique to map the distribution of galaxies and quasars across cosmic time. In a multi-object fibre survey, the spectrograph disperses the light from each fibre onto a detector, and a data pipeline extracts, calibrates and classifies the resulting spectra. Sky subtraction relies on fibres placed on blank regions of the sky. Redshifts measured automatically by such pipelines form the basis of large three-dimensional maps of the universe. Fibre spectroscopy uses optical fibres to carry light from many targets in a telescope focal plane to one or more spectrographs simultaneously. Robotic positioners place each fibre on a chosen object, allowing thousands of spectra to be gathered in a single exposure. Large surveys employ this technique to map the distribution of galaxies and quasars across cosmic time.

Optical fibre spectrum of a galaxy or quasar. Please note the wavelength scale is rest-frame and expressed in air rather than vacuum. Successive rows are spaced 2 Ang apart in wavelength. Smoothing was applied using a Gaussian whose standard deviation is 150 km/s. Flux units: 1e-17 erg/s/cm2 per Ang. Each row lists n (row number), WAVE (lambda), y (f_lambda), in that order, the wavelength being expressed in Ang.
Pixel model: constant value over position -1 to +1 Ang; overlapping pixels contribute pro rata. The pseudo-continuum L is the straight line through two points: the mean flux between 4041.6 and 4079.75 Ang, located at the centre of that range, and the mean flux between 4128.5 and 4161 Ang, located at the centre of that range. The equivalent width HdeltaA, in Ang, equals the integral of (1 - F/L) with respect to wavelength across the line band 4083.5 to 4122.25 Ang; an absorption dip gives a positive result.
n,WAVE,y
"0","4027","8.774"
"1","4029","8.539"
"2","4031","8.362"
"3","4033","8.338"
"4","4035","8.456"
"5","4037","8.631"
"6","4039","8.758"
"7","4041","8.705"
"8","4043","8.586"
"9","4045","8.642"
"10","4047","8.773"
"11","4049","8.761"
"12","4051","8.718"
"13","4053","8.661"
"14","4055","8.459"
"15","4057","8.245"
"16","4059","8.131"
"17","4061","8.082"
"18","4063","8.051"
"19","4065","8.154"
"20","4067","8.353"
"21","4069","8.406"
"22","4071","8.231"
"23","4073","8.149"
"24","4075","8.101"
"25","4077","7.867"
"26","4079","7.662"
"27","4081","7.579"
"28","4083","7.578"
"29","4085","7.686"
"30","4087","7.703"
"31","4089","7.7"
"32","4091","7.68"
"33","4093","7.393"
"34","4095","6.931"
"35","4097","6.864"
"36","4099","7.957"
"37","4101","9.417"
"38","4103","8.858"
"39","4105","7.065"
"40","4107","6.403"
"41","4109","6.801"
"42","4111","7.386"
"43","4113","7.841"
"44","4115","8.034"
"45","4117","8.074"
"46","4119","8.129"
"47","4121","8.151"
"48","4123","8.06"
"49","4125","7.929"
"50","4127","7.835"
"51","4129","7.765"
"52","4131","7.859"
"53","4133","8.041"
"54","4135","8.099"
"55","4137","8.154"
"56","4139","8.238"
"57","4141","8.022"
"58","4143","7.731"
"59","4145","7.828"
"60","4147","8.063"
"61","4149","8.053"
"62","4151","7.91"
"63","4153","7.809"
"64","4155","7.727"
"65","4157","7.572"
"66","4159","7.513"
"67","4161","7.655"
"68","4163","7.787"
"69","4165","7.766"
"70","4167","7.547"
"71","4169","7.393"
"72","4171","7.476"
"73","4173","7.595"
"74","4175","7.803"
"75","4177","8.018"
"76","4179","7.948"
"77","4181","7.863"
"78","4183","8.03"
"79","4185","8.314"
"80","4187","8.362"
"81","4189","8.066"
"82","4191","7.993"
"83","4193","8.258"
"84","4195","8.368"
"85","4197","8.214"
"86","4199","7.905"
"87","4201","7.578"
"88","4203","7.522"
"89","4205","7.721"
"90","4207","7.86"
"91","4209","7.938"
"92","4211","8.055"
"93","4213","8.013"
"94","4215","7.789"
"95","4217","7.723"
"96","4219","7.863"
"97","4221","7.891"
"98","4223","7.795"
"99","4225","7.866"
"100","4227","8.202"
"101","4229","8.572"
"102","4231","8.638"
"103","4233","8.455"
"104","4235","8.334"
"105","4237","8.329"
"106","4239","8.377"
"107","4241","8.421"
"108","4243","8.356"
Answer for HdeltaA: 2.00 Ang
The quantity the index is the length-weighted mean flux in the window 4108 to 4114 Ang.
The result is 7.34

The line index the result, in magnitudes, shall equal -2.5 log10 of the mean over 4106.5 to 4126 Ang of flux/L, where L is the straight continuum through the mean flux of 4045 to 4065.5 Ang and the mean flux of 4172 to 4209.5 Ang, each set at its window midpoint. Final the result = 0.07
